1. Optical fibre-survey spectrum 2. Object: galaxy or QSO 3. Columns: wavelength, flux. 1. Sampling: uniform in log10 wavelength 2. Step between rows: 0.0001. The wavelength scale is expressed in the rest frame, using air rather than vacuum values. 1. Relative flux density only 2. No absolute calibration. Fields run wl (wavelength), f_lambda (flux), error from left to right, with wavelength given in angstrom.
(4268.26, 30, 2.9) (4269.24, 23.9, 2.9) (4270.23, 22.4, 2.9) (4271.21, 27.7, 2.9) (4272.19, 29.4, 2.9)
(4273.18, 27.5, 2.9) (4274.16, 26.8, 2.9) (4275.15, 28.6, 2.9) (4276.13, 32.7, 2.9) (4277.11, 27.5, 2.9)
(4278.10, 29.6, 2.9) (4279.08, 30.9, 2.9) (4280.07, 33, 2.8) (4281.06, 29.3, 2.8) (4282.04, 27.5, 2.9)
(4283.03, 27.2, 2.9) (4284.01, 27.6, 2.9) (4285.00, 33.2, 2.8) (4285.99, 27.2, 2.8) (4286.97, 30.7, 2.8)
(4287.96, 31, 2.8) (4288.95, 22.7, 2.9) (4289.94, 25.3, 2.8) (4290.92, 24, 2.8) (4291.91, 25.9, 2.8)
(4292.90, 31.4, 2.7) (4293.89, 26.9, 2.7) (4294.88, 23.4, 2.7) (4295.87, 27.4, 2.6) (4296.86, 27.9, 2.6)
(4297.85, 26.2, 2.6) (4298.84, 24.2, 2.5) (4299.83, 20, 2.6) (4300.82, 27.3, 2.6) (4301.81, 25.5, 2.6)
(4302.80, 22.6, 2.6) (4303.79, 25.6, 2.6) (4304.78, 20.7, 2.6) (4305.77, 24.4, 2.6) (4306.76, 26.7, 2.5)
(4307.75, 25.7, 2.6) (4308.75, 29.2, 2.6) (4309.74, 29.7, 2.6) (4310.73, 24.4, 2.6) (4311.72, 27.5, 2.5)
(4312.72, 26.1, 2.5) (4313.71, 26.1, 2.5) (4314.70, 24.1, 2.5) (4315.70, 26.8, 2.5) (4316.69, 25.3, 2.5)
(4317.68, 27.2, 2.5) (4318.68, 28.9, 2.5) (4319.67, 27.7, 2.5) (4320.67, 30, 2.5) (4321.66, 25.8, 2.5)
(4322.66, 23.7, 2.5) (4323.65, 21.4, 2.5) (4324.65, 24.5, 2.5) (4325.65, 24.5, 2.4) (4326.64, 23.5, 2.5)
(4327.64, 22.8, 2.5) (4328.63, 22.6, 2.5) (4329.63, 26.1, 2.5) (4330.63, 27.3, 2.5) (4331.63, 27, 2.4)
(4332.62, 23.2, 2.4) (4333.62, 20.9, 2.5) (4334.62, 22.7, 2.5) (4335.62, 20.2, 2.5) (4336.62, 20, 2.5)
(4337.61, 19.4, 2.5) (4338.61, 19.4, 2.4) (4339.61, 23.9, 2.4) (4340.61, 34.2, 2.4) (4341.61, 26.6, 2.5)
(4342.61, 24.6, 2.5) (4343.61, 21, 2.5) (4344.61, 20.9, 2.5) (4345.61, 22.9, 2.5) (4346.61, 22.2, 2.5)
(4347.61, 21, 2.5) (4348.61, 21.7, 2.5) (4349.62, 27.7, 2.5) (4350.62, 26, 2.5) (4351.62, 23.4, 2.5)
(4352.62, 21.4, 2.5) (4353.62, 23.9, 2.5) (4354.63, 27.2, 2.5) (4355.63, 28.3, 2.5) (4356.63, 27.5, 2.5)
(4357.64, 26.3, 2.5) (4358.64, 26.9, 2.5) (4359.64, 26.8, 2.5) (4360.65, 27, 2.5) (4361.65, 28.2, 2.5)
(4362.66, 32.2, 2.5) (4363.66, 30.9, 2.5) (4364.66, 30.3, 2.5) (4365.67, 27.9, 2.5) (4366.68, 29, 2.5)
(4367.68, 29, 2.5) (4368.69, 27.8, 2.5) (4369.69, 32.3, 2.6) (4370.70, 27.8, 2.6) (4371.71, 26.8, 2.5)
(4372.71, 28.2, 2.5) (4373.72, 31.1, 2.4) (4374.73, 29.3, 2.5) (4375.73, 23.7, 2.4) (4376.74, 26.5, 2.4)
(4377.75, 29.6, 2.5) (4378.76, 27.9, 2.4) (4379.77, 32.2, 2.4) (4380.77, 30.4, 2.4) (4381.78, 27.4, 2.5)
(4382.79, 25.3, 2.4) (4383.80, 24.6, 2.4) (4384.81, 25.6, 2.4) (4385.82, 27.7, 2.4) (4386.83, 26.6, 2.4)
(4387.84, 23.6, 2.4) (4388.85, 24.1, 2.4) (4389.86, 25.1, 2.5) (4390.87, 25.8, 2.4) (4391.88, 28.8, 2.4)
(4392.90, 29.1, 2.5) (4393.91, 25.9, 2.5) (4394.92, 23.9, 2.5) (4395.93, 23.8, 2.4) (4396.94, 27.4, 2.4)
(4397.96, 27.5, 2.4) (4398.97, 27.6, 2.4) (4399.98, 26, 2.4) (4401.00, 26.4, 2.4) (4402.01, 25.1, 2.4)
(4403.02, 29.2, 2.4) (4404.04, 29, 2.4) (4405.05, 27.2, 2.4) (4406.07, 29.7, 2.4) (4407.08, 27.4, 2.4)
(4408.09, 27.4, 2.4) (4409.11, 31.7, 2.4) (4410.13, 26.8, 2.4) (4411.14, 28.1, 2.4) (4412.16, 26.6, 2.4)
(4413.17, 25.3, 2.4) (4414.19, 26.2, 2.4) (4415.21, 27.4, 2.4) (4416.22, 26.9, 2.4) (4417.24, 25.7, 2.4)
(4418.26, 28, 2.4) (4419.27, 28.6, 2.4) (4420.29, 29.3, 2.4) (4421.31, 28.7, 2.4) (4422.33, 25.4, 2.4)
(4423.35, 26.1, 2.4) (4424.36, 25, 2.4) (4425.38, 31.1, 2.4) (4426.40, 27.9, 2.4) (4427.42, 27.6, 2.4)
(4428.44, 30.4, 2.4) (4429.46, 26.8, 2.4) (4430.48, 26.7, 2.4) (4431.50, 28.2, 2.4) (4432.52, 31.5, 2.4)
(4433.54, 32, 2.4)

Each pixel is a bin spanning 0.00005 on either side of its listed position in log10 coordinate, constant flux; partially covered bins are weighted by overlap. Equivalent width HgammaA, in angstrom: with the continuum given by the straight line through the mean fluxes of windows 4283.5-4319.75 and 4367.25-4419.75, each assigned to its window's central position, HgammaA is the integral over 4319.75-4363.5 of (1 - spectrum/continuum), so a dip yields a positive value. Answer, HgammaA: 3.5 angstrom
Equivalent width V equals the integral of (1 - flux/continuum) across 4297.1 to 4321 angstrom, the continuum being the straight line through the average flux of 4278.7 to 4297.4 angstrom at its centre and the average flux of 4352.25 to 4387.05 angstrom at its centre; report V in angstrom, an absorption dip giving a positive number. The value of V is 1.8 angstrom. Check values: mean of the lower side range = 28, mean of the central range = 25.9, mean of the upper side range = 27.9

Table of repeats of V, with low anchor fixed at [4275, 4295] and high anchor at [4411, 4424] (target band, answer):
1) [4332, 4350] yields 3.20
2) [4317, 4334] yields 1.74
